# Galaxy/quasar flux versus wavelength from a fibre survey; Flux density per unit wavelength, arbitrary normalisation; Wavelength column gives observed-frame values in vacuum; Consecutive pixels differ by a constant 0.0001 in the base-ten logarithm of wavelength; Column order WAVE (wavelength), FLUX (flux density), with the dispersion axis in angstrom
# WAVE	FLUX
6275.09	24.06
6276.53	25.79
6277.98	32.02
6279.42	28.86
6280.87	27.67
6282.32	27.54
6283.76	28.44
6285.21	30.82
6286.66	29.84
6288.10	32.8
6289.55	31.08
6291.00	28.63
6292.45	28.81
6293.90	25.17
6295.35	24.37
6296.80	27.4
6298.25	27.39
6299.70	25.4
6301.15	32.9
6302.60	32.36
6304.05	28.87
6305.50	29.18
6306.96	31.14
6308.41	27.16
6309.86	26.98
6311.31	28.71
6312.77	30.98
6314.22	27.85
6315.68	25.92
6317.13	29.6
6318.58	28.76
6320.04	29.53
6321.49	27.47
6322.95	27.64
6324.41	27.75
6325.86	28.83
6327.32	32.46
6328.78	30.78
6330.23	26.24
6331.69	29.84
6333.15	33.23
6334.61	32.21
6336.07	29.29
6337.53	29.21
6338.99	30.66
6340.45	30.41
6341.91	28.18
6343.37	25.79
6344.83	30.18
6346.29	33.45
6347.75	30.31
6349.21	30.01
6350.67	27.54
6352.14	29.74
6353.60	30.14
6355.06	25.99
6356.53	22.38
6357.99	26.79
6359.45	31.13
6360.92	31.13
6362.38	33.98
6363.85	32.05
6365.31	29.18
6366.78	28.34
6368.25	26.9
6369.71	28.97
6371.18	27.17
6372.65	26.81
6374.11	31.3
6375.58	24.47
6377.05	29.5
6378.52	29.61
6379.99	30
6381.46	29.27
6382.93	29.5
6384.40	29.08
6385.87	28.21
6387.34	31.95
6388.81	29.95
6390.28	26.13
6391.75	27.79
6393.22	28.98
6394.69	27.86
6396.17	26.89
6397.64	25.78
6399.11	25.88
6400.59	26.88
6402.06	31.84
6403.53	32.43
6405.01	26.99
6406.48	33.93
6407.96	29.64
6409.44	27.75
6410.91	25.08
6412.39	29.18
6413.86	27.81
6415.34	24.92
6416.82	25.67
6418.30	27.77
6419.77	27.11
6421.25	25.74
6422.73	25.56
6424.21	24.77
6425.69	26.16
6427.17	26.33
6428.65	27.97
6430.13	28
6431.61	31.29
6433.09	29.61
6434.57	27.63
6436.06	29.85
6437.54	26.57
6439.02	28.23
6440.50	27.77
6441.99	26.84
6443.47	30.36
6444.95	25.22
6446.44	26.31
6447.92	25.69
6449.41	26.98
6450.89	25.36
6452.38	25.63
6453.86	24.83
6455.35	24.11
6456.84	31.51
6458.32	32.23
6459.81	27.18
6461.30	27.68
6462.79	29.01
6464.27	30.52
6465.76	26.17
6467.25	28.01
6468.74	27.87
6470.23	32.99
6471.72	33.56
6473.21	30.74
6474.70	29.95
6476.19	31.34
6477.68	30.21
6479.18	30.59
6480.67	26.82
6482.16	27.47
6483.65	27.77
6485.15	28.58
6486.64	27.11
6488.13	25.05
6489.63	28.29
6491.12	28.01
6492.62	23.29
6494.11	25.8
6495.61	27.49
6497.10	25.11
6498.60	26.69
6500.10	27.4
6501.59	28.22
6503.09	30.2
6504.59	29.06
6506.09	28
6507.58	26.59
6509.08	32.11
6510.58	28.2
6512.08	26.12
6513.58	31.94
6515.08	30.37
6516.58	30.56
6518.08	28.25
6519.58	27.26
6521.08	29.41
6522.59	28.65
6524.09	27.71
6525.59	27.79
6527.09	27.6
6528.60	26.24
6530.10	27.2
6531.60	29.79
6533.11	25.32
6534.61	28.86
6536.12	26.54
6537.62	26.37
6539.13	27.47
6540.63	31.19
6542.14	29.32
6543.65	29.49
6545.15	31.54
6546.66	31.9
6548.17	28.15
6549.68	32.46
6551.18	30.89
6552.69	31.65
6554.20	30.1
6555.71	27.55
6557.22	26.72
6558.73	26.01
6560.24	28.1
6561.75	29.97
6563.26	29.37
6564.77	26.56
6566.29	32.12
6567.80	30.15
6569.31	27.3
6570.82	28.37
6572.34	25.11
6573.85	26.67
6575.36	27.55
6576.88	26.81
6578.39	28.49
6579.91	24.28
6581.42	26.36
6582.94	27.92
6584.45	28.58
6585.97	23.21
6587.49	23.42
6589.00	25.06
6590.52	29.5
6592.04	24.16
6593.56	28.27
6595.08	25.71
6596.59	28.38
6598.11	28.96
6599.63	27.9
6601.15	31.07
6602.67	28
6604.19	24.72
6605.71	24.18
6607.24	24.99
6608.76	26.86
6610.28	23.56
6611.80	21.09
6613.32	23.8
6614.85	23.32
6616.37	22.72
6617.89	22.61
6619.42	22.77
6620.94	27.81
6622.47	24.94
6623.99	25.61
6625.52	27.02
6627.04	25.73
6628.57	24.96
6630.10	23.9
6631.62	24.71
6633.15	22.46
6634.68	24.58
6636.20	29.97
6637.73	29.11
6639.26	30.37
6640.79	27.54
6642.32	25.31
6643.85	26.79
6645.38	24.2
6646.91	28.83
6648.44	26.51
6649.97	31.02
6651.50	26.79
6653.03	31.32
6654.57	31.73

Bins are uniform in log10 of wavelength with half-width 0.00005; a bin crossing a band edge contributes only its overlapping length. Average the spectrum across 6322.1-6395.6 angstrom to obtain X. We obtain 29.2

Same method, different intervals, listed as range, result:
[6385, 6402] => 28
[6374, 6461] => 27.9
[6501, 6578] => 28.6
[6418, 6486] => 28.1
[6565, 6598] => 27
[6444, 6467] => 27.3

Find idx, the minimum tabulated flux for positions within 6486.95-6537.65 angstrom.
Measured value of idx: 23.29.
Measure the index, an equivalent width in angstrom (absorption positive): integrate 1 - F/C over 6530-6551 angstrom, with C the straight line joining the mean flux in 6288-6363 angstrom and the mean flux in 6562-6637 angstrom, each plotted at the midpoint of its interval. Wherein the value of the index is -1.8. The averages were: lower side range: 29.1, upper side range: 26.2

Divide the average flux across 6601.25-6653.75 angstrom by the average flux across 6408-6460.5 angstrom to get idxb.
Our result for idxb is 0.95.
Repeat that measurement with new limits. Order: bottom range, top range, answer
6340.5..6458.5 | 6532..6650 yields 0.96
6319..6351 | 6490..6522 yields 0.95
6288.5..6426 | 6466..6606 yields 0.98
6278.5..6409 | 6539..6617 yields 0.95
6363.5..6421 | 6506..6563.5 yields 1.01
